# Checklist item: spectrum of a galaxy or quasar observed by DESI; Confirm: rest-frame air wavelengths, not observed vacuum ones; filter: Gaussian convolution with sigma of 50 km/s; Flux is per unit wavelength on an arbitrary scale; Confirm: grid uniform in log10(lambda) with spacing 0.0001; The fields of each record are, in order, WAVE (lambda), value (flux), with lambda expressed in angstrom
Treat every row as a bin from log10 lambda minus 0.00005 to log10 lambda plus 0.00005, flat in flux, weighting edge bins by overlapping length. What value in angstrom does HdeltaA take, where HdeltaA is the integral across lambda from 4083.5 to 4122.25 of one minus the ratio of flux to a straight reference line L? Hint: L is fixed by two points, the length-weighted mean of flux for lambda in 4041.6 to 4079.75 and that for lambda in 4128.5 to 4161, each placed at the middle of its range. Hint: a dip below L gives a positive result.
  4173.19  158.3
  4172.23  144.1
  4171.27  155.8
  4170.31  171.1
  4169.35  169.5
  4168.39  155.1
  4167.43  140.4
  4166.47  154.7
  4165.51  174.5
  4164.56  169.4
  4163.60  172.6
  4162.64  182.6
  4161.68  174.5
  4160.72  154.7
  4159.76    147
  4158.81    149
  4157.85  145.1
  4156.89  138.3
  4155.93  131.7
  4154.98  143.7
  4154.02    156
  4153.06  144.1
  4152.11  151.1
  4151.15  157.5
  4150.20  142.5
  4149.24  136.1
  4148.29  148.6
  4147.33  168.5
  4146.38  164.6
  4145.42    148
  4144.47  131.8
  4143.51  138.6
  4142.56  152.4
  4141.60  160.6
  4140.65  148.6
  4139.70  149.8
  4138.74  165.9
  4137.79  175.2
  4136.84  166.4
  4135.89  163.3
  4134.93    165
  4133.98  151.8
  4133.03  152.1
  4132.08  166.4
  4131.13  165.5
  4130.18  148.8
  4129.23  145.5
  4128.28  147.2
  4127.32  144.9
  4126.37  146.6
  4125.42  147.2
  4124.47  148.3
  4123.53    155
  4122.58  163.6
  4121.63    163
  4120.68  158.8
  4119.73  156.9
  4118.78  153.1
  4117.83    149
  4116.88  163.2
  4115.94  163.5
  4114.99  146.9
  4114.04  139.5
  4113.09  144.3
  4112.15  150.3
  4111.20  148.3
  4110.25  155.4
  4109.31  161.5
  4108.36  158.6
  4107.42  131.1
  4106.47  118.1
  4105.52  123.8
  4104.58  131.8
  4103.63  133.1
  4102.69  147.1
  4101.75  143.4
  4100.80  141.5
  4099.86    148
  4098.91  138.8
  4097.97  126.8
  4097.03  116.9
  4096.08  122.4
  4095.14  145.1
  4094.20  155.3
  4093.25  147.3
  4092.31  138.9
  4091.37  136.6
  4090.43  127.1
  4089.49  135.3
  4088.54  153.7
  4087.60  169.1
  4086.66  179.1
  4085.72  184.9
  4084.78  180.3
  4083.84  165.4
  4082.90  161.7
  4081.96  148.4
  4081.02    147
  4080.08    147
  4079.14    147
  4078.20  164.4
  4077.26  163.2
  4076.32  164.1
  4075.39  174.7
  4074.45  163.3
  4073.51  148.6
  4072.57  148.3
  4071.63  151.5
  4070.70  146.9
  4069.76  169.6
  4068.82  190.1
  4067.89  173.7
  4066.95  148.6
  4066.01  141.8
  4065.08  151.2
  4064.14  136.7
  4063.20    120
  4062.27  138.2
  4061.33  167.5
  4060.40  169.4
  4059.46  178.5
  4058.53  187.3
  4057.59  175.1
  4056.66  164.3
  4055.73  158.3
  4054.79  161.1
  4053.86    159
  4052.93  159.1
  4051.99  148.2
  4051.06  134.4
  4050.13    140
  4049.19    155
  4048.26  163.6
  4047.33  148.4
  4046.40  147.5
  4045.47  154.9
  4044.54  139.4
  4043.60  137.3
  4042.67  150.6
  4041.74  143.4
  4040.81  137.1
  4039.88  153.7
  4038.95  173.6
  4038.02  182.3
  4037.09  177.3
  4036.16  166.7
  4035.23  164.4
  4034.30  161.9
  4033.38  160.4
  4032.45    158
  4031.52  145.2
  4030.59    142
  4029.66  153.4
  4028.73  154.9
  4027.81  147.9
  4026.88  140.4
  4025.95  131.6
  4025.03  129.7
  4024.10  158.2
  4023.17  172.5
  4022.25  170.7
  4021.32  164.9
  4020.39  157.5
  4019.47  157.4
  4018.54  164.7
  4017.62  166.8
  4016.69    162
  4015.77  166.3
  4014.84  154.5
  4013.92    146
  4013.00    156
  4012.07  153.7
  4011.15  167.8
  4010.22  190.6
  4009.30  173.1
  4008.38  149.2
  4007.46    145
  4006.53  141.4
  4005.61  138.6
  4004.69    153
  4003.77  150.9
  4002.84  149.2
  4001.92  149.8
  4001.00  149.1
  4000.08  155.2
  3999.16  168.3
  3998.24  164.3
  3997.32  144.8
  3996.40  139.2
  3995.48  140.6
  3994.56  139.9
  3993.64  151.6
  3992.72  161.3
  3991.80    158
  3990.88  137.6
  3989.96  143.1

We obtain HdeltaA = 1.6 angstrom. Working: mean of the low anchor 156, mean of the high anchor 152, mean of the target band 148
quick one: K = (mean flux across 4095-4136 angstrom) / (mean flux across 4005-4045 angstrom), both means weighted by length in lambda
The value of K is 0.9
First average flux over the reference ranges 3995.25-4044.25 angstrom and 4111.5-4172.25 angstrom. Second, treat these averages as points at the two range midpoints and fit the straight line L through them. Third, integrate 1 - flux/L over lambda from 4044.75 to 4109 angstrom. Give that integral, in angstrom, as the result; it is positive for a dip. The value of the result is 1.4 angstrom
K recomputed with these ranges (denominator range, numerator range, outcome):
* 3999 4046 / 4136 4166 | 0.99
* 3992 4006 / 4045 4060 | 1.05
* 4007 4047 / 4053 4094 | 1.01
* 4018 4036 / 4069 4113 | 0.96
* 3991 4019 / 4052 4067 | 1.01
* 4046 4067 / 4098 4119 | 0.93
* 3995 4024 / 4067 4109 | 0.96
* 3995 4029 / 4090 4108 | 0.88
